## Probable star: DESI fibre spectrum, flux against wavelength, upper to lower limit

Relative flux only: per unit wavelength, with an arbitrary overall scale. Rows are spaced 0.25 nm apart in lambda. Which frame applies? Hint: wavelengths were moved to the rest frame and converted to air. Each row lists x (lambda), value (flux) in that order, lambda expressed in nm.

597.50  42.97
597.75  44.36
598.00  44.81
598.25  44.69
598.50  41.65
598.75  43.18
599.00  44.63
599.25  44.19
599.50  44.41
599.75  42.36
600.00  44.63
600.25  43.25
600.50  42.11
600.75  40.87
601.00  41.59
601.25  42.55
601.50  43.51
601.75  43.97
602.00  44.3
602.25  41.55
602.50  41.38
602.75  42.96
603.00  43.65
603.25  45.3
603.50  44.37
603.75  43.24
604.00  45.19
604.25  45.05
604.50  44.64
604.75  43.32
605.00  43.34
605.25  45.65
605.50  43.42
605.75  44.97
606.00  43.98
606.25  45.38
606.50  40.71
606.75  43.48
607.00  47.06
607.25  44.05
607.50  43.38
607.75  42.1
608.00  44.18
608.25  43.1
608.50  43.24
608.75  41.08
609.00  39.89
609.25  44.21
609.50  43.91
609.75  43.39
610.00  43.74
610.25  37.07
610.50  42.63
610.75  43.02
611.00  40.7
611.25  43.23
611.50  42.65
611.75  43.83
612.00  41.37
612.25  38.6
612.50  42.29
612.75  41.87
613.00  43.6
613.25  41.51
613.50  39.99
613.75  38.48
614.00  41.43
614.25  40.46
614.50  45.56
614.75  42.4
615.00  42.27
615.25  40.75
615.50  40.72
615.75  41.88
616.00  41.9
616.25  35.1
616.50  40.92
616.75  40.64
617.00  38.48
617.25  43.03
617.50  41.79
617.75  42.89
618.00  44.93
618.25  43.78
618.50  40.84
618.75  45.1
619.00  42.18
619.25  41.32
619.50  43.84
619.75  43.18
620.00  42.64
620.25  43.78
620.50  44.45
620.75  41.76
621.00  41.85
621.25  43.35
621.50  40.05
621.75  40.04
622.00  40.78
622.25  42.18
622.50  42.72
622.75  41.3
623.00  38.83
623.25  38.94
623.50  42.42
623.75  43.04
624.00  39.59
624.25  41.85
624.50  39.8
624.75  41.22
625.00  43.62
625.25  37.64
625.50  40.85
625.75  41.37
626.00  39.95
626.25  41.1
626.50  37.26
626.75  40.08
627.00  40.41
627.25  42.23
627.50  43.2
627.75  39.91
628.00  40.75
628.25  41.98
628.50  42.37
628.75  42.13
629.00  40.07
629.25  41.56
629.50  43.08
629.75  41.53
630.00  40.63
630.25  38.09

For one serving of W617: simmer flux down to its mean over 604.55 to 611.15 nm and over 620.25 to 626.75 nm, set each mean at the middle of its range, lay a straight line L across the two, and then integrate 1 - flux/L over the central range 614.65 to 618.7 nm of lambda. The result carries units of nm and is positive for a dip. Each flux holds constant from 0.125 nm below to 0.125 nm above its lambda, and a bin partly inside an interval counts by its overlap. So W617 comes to 0.05 nm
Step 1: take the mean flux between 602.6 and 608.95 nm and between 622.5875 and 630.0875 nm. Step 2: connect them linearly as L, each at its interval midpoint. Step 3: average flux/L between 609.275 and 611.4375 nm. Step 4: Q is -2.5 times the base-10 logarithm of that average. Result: 0.02 mag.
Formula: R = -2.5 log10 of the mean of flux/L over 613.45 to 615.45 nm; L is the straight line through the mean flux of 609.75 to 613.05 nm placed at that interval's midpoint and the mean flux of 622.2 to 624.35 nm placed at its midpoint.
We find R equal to 0.01 mag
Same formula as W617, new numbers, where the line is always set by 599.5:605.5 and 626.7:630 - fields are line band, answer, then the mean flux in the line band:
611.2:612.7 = 0.03 nm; 41.9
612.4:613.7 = 0.03 nm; 41.6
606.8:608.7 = -0.03 nm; 43.7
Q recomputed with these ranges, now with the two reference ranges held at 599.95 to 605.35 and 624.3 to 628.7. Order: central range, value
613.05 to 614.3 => 0.044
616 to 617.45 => 0.052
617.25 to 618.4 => -0.037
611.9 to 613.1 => 0.022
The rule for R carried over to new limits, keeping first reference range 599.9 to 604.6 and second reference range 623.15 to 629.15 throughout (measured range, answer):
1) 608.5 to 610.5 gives 0.015 mag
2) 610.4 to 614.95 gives 0.011 mag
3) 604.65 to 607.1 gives -0.028 mag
